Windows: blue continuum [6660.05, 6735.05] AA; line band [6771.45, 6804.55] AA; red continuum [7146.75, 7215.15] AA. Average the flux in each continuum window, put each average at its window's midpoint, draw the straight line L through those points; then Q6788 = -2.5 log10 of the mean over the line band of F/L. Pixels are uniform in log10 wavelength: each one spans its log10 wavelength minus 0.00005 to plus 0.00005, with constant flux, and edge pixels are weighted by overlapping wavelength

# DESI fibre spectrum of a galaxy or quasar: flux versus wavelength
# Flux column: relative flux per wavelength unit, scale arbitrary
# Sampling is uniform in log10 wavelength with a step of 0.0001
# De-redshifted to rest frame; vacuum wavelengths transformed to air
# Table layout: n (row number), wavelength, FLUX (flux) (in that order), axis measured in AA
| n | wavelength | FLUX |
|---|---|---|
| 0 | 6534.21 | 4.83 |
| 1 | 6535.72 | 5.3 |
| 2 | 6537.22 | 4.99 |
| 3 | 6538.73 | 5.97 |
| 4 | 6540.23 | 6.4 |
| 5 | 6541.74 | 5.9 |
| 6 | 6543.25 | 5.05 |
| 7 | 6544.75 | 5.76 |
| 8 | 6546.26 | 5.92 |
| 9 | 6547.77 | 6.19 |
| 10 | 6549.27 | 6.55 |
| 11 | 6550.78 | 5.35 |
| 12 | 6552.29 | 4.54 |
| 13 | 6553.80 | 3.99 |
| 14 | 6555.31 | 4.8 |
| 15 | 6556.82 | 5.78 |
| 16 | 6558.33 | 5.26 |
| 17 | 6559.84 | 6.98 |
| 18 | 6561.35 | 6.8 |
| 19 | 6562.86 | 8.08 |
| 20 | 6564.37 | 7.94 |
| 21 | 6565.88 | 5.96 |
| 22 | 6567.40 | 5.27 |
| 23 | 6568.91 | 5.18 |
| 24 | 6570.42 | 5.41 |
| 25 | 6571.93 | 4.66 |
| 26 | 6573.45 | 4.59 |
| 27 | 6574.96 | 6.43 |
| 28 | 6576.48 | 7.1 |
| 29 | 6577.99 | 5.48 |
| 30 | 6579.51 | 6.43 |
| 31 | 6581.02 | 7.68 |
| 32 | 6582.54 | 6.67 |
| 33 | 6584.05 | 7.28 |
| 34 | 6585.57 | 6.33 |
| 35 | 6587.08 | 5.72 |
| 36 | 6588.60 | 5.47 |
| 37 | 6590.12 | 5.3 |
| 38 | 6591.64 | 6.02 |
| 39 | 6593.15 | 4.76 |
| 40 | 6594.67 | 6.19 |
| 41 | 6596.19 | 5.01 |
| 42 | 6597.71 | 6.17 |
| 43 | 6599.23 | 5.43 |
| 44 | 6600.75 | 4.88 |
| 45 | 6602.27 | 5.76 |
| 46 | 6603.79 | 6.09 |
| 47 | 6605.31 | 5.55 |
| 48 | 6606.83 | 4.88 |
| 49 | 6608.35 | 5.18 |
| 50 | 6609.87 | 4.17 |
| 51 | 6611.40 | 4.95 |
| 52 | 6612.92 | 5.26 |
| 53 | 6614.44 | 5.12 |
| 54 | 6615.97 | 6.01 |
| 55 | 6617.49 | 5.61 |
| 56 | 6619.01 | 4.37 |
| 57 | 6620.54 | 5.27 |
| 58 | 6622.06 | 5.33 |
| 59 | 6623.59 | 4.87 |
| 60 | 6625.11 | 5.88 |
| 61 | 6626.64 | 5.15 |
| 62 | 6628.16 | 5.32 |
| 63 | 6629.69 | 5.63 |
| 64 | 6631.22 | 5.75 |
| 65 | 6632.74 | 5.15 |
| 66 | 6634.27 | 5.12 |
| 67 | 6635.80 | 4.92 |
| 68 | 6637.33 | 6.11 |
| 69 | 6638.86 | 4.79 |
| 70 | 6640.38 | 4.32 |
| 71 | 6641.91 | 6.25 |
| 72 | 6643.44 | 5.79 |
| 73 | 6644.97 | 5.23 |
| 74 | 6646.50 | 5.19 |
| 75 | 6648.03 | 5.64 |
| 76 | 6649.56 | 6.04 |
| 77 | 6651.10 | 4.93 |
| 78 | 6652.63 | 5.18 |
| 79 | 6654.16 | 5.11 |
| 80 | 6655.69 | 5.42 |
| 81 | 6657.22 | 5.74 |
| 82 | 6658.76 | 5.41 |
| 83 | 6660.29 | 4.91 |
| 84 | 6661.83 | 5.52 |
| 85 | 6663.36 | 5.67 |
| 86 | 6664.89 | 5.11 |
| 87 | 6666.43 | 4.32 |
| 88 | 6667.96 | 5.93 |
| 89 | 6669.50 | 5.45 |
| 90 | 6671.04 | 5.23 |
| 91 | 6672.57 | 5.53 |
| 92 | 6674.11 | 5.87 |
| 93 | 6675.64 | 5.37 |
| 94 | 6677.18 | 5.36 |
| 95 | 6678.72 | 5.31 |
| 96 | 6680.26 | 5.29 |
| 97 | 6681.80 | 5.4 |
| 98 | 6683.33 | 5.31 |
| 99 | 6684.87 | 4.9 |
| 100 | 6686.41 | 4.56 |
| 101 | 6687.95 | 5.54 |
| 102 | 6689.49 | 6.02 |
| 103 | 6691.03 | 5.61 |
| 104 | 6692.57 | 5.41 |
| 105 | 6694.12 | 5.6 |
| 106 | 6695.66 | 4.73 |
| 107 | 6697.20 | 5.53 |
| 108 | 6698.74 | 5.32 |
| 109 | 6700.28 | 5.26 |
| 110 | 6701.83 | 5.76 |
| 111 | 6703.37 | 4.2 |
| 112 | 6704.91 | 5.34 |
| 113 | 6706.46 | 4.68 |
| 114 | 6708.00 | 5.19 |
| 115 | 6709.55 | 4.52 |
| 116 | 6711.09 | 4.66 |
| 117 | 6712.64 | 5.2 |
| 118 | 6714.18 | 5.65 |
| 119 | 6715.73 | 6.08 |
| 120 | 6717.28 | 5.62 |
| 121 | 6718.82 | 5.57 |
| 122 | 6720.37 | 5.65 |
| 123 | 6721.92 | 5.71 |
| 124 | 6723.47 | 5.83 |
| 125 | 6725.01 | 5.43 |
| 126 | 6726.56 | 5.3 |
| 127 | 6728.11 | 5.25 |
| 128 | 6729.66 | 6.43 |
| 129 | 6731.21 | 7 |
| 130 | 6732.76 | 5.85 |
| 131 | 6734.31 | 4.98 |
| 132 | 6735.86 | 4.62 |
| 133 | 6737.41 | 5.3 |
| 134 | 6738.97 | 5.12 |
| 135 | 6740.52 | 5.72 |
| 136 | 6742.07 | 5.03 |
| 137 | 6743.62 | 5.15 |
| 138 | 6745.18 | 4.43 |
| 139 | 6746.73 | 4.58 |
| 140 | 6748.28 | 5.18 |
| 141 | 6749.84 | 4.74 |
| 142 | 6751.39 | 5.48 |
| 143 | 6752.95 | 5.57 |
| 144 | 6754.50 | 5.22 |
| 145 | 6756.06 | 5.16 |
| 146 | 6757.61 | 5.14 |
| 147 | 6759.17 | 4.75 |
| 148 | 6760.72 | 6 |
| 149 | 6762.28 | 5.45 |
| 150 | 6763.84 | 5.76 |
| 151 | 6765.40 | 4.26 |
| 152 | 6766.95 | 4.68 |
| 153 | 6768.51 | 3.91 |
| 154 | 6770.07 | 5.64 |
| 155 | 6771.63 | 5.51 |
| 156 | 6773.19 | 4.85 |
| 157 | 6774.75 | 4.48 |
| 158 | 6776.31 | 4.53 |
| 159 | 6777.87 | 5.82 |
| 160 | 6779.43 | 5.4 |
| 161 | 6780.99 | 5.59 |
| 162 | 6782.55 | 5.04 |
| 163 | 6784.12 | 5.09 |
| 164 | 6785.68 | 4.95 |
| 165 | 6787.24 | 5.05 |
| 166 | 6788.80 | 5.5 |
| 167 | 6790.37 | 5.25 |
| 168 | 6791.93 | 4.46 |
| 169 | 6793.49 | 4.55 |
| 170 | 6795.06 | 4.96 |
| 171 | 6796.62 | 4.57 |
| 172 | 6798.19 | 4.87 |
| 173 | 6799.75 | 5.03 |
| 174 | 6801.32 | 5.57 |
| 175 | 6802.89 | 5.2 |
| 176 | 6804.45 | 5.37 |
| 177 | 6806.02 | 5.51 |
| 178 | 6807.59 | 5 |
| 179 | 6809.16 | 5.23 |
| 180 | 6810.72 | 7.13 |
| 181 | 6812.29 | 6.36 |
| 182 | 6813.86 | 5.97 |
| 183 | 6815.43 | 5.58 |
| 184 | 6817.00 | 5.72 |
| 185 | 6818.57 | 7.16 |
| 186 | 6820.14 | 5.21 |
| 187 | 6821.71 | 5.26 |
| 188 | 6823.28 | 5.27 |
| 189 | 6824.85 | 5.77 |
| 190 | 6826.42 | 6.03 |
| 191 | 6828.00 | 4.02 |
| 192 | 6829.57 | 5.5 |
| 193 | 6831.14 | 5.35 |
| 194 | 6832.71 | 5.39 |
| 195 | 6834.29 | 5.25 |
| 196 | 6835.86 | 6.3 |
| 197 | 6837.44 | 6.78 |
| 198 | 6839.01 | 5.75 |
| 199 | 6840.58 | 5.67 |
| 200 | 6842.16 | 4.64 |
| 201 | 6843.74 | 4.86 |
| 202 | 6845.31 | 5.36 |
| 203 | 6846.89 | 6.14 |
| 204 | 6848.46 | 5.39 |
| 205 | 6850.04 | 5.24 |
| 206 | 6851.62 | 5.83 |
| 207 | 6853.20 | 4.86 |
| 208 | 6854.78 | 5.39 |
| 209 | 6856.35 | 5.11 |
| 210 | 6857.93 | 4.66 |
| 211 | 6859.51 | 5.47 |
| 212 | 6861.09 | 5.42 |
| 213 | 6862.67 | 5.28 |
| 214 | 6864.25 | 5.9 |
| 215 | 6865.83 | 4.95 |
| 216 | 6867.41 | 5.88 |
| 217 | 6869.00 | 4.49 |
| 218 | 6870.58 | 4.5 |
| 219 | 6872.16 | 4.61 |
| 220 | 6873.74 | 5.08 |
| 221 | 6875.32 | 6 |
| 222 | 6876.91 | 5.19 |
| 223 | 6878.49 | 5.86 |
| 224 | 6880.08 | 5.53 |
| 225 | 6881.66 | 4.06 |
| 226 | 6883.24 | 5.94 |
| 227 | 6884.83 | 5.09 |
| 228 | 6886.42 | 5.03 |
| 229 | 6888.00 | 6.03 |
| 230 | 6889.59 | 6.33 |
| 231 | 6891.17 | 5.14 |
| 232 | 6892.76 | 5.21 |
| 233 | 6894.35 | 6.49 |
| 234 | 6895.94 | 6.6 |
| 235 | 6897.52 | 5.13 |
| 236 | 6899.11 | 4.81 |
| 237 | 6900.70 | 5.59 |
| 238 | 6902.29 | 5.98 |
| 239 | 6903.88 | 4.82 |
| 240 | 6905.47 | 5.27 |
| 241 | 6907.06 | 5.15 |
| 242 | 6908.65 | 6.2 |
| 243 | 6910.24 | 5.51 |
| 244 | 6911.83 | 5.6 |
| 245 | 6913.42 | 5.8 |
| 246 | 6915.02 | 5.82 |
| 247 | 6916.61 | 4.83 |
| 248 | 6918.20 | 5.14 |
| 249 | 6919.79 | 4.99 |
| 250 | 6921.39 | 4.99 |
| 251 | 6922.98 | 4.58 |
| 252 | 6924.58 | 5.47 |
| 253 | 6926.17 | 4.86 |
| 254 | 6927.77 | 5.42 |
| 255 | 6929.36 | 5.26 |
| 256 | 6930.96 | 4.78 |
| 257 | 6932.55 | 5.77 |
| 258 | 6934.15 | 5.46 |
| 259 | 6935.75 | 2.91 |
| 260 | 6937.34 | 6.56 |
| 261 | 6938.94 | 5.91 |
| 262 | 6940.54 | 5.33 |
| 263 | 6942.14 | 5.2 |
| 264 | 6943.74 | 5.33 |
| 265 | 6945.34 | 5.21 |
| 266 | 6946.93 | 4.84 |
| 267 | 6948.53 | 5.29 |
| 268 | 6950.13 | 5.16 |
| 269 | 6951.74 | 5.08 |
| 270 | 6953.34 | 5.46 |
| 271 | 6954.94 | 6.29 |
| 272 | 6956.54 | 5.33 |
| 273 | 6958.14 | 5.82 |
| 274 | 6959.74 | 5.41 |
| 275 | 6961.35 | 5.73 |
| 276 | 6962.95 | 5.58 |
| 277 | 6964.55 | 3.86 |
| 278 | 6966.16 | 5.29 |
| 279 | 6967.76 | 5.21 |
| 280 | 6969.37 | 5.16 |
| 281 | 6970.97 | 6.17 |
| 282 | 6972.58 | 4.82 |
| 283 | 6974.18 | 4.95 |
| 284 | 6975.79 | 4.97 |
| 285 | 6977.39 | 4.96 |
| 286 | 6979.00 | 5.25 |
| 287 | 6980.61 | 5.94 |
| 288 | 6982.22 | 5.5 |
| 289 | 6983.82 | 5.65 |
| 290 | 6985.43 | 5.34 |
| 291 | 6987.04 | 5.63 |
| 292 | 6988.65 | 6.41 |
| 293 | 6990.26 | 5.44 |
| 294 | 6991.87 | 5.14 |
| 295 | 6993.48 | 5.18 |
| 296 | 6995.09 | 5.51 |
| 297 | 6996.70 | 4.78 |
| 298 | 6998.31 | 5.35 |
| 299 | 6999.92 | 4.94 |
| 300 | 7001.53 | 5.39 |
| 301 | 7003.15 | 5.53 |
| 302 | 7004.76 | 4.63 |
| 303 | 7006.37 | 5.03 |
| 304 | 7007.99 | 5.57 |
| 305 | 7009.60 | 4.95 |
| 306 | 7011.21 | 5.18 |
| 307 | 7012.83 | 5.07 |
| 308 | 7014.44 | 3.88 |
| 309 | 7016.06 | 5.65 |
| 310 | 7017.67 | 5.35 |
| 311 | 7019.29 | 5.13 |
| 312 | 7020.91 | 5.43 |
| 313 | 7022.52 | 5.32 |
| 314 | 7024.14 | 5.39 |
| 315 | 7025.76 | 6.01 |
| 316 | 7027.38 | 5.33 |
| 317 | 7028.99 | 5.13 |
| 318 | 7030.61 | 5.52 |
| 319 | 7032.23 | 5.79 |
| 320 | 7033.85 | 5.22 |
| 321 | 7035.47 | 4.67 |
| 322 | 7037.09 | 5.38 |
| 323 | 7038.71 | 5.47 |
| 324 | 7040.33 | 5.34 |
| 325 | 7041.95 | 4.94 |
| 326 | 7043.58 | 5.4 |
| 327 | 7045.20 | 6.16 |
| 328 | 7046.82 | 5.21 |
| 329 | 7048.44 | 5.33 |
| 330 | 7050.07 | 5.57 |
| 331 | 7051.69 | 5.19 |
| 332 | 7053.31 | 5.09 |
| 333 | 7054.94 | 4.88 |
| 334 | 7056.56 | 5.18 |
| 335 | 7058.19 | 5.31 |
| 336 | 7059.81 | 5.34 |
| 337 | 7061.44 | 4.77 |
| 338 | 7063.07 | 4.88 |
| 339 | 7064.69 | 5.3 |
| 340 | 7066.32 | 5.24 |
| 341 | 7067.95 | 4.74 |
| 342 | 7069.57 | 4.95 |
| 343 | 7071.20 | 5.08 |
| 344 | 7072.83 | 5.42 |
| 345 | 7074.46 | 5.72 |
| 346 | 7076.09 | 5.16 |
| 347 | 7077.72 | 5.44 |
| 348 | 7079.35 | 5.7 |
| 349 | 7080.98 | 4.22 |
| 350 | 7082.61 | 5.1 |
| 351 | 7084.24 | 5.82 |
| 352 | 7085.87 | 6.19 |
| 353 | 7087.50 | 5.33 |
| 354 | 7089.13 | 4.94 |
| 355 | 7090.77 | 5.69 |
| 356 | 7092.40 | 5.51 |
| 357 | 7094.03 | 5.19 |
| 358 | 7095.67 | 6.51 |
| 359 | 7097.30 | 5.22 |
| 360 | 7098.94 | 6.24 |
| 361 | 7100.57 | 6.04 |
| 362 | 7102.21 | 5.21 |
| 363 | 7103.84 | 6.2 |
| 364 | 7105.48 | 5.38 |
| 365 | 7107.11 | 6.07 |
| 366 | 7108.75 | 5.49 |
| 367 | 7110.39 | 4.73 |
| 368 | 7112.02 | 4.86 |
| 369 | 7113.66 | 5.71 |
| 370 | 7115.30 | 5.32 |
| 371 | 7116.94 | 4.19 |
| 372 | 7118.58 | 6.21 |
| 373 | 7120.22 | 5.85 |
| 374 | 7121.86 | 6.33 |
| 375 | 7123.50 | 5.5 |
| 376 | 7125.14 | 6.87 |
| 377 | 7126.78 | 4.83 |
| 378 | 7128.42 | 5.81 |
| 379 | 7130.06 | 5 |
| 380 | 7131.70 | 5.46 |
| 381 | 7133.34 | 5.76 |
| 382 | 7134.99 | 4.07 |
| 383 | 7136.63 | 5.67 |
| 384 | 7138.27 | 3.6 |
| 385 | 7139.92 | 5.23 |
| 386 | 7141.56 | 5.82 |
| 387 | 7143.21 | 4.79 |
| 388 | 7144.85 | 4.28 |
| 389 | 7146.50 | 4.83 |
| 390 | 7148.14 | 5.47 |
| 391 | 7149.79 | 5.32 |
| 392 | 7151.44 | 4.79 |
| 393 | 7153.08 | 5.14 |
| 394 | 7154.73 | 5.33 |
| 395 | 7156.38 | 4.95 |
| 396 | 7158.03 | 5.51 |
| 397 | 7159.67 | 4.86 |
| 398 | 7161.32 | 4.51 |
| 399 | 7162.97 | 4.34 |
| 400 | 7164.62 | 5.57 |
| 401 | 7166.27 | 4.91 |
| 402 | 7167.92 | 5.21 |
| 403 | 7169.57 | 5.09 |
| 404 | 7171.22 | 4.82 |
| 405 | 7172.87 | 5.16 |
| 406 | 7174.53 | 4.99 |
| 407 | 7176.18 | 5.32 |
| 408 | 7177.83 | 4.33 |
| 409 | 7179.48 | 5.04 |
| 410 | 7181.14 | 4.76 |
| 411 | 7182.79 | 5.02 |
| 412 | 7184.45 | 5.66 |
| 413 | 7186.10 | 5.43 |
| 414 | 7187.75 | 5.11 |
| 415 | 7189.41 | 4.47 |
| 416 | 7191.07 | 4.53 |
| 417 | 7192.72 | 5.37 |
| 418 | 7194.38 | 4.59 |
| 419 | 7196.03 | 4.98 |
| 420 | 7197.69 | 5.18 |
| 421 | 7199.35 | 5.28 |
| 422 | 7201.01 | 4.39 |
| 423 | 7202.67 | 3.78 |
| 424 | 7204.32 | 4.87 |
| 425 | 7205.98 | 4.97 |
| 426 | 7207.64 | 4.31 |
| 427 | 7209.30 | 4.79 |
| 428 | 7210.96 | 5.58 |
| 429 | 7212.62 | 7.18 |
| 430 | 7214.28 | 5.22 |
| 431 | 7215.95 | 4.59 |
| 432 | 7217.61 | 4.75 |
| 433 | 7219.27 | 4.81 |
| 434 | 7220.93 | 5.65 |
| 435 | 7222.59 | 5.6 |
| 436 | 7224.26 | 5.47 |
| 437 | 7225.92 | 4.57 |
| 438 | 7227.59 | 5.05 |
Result 0.05 mag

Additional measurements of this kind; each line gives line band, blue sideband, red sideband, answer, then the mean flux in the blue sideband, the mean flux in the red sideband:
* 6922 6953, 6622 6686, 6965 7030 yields 0.02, 5.35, 5.28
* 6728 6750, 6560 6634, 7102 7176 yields 0.05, 5.7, 5.22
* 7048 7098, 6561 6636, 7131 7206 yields -0.04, 5.67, 4.97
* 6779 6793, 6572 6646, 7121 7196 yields 0.06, 5.55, 5.1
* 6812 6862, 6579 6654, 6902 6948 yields -0.04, 5.51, 5.27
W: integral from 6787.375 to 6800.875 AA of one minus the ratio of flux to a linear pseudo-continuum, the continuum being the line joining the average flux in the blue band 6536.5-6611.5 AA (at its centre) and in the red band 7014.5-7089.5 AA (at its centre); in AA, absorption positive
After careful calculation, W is 1.5 AA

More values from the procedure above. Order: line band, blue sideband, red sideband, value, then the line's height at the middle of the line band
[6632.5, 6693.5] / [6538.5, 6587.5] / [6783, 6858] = 4.3 AA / 5.76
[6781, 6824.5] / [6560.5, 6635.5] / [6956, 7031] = 0.8 AA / 5.48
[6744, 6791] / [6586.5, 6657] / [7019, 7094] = 2.1 AA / 5.34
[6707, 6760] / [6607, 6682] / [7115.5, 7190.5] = -0.4 AA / 5.28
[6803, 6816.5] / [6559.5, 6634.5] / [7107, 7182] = -0.6 AA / 5.49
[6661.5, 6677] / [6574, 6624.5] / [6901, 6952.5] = 0.5 AA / 5.57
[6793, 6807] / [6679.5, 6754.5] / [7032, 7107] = 0.7 AA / 5.33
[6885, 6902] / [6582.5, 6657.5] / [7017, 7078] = -0.9 AA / 5.34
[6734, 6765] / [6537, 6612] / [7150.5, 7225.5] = 2.2 AA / 5.56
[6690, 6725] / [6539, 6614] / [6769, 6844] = 1.3 AA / 5.54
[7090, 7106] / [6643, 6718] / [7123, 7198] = -2.0 AA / 5.1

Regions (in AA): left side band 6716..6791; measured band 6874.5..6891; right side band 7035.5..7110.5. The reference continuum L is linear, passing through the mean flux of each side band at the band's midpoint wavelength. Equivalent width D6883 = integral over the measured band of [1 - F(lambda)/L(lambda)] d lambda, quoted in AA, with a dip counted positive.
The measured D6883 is -0.6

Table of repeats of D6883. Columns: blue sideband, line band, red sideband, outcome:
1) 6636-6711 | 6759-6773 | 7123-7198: 0.39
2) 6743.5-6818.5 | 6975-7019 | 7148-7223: -1.31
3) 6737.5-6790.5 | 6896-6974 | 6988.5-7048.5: -1.15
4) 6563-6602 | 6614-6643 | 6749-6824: 2.29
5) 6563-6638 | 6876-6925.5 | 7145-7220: -1.15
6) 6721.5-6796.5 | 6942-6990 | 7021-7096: -0.75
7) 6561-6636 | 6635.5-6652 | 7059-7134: 0.75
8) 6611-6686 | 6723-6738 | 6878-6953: -0.74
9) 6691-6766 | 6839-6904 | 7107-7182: -1.38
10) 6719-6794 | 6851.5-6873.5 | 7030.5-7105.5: 0.52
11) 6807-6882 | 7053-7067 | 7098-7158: 0.68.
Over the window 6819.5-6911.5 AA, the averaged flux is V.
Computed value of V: 5.41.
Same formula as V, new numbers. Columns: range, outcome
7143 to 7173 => 5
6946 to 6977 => 5.28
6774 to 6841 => 5.41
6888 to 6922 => 5.51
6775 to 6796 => 5.07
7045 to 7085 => 5.22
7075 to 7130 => 5.54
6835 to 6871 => 5.39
